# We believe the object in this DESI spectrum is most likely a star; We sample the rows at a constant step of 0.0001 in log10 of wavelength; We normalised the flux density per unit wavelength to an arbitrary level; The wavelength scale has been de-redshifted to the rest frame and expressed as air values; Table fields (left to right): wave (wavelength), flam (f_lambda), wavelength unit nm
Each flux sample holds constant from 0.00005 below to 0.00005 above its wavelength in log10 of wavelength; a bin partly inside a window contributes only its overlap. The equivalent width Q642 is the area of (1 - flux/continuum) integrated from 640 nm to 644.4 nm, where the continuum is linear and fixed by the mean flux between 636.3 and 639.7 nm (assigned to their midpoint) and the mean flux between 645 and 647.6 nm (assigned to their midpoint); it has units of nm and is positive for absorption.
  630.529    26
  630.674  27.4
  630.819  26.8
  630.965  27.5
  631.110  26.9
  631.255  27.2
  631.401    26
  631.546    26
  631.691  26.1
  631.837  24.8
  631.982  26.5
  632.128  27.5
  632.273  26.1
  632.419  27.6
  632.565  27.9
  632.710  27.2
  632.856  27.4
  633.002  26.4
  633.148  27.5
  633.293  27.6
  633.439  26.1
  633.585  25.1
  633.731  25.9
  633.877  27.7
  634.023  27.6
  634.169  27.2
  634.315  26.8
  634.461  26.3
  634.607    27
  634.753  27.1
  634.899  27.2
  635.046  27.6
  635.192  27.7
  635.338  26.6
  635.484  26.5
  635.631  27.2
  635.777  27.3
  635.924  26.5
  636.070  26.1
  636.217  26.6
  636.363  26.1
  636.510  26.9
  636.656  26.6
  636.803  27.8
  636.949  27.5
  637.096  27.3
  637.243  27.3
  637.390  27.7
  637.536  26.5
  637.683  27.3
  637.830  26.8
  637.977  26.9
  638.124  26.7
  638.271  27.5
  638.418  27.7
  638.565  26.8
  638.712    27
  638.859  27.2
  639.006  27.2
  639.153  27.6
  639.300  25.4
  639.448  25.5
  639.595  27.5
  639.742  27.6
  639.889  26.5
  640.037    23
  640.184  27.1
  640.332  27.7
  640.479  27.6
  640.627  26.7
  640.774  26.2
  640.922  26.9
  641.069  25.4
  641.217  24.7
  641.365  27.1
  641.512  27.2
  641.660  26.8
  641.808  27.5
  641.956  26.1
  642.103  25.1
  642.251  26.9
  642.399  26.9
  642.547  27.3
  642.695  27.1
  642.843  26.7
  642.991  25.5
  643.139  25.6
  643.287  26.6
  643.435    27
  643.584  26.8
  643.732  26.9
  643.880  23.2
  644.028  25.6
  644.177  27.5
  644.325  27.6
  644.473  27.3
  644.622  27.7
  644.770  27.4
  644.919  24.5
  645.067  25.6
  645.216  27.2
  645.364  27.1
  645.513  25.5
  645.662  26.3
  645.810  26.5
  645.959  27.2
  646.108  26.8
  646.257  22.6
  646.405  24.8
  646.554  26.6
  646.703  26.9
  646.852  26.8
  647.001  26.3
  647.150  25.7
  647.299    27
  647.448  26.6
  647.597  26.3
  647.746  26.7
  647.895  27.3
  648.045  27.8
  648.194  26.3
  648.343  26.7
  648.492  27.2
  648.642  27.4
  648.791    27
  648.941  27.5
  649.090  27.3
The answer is 0.03 nm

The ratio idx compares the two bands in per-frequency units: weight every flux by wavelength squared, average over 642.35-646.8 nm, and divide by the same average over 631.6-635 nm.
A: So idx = 1.0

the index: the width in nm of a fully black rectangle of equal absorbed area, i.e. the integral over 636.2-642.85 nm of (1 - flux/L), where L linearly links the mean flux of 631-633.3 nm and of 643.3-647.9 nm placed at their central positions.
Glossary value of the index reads -0.06 nm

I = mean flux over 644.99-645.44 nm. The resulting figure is 26.6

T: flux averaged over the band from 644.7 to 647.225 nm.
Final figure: 26.1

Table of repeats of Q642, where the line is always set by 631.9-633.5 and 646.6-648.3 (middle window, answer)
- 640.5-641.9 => 0.02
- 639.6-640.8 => 0.01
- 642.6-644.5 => 0.03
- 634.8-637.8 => 0.00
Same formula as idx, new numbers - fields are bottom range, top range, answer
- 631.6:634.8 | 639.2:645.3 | 1.02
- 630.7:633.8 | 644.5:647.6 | 1.03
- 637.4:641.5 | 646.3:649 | 1.02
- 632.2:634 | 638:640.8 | 1.02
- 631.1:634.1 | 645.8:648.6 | 1.04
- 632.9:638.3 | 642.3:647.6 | 1.01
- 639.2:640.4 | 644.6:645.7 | 1.02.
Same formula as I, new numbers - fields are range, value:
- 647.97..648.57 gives 27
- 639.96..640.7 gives 26.4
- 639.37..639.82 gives 26.9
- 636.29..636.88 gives 26.9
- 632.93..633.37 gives 27.2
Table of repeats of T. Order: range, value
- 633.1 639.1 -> 27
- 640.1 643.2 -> 26.6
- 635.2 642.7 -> 26.8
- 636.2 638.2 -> 27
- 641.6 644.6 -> 26.5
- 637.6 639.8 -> 27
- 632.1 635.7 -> 27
